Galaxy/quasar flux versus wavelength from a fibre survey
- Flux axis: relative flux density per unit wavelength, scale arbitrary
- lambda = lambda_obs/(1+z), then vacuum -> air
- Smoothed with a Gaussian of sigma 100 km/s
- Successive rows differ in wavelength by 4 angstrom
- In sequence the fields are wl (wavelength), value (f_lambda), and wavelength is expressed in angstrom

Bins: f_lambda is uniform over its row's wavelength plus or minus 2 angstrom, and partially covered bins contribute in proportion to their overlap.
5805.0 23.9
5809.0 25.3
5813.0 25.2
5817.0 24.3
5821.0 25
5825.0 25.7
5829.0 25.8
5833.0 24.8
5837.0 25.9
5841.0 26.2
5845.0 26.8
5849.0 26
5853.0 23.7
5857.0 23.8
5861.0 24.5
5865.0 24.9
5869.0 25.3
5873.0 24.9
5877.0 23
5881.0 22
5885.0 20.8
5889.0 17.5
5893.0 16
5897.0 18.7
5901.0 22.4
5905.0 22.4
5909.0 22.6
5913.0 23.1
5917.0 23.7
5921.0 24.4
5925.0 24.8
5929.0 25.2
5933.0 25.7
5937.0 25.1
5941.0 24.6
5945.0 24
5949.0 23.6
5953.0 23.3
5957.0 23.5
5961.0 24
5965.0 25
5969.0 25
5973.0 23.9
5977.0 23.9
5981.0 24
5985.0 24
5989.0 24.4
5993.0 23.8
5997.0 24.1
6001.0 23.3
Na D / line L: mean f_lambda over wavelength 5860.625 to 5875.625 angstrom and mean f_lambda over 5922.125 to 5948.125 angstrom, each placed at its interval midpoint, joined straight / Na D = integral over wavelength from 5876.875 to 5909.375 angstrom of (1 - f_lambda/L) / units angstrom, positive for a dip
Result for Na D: 5.9 angstrom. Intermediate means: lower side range 24.9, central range 20.4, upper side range 24.8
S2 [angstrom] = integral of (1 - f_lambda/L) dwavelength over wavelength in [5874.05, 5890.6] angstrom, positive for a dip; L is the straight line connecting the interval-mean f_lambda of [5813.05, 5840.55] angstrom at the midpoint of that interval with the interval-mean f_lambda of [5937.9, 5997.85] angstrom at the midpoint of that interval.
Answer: 2.5 angstrom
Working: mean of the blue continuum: 25.3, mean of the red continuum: 24.1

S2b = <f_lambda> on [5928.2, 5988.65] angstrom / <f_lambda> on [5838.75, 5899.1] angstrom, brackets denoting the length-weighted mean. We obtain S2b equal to 1.1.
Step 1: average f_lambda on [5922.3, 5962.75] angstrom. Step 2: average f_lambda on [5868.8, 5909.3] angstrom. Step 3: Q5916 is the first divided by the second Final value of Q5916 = 1.15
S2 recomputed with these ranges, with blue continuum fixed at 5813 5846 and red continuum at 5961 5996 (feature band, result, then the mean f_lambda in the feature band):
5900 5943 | 1.18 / 24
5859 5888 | 1.98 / 23.4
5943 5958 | 0.53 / 23.6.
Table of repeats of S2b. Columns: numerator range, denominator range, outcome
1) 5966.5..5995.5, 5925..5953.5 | 0.98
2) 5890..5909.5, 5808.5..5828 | 0.80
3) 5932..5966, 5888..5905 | 1.27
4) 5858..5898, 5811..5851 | 0.86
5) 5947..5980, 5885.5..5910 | 1.21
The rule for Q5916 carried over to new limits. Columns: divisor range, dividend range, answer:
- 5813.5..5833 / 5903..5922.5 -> 0.92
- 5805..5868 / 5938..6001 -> 0.96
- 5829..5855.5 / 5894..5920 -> 0.86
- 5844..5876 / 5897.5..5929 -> 0.93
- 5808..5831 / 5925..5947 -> 0.99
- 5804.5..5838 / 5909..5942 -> 0.97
